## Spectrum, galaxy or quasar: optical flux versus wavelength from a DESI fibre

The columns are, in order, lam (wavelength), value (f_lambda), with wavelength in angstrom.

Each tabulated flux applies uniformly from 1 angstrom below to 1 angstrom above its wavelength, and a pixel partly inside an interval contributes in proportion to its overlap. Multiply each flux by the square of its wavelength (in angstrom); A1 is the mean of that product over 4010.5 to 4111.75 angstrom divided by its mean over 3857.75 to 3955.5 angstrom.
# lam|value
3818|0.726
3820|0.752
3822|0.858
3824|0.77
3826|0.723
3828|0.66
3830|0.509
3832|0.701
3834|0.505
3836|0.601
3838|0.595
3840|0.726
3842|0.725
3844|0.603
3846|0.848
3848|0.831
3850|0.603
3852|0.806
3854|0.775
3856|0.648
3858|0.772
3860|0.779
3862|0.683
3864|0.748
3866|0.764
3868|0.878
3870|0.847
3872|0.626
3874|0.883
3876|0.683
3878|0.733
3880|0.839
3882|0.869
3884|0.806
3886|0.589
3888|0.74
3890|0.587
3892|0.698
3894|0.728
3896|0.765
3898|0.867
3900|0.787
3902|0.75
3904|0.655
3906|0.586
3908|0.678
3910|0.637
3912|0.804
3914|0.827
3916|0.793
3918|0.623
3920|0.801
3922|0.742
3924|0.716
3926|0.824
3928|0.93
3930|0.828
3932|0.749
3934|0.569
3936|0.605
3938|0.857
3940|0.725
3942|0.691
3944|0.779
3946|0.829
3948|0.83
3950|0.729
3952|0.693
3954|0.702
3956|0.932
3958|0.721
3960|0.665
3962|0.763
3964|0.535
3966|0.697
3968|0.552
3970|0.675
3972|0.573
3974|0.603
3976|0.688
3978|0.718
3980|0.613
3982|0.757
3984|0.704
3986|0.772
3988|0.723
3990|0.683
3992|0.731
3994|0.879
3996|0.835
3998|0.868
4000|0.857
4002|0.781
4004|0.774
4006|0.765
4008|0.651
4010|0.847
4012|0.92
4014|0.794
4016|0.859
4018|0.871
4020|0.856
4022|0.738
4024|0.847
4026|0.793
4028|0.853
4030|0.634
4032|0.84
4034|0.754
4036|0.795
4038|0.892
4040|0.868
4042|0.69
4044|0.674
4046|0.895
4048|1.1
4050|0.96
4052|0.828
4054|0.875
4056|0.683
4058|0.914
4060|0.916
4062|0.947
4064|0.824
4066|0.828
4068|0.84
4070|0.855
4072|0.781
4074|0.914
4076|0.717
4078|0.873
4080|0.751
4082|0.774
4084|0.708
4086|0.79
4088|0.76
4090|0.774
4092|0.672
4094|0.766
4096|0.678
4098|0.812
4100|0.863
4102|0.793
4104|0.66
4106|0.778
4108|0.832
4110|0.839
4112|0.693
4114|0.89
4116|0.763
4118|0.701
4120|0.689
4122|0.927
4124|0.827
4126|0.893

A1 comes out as 1.2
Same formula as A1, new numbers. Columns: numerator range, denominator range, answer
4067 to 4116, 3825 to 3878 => 1.24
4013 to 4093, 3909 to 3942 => 1.16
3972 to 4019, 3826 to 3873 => 1.17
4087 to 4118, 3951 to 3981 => 1.22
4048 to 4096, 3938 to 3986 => 1.22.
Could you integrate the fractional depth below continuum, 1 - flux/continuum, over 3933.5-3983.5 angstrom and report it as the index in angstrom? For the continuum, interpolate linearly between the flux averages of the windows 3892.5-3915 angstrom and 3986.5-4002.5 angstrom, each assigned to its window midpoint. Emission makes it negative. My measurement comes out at 4.5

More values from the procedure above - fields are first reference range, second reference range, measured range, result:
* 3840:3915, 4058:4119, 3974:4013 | 0.4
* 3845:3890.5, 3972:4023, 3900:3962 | 1.5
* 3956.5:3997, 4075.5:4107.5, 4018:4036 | -1.7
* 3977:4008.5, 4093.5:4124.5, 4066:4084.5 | -0.7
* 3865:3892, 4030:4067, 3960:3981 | 4.2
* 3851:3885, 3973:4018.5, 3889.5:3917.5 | 1.6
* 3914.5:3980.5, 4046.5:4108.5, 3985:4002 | -0.9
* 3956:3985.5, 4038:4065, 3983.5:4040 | -2.4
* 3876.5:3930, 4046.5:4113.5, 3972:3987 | 1.7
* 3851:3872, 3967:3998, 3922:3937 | -0.3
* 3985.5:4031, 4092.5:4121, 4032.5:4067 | -2.9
